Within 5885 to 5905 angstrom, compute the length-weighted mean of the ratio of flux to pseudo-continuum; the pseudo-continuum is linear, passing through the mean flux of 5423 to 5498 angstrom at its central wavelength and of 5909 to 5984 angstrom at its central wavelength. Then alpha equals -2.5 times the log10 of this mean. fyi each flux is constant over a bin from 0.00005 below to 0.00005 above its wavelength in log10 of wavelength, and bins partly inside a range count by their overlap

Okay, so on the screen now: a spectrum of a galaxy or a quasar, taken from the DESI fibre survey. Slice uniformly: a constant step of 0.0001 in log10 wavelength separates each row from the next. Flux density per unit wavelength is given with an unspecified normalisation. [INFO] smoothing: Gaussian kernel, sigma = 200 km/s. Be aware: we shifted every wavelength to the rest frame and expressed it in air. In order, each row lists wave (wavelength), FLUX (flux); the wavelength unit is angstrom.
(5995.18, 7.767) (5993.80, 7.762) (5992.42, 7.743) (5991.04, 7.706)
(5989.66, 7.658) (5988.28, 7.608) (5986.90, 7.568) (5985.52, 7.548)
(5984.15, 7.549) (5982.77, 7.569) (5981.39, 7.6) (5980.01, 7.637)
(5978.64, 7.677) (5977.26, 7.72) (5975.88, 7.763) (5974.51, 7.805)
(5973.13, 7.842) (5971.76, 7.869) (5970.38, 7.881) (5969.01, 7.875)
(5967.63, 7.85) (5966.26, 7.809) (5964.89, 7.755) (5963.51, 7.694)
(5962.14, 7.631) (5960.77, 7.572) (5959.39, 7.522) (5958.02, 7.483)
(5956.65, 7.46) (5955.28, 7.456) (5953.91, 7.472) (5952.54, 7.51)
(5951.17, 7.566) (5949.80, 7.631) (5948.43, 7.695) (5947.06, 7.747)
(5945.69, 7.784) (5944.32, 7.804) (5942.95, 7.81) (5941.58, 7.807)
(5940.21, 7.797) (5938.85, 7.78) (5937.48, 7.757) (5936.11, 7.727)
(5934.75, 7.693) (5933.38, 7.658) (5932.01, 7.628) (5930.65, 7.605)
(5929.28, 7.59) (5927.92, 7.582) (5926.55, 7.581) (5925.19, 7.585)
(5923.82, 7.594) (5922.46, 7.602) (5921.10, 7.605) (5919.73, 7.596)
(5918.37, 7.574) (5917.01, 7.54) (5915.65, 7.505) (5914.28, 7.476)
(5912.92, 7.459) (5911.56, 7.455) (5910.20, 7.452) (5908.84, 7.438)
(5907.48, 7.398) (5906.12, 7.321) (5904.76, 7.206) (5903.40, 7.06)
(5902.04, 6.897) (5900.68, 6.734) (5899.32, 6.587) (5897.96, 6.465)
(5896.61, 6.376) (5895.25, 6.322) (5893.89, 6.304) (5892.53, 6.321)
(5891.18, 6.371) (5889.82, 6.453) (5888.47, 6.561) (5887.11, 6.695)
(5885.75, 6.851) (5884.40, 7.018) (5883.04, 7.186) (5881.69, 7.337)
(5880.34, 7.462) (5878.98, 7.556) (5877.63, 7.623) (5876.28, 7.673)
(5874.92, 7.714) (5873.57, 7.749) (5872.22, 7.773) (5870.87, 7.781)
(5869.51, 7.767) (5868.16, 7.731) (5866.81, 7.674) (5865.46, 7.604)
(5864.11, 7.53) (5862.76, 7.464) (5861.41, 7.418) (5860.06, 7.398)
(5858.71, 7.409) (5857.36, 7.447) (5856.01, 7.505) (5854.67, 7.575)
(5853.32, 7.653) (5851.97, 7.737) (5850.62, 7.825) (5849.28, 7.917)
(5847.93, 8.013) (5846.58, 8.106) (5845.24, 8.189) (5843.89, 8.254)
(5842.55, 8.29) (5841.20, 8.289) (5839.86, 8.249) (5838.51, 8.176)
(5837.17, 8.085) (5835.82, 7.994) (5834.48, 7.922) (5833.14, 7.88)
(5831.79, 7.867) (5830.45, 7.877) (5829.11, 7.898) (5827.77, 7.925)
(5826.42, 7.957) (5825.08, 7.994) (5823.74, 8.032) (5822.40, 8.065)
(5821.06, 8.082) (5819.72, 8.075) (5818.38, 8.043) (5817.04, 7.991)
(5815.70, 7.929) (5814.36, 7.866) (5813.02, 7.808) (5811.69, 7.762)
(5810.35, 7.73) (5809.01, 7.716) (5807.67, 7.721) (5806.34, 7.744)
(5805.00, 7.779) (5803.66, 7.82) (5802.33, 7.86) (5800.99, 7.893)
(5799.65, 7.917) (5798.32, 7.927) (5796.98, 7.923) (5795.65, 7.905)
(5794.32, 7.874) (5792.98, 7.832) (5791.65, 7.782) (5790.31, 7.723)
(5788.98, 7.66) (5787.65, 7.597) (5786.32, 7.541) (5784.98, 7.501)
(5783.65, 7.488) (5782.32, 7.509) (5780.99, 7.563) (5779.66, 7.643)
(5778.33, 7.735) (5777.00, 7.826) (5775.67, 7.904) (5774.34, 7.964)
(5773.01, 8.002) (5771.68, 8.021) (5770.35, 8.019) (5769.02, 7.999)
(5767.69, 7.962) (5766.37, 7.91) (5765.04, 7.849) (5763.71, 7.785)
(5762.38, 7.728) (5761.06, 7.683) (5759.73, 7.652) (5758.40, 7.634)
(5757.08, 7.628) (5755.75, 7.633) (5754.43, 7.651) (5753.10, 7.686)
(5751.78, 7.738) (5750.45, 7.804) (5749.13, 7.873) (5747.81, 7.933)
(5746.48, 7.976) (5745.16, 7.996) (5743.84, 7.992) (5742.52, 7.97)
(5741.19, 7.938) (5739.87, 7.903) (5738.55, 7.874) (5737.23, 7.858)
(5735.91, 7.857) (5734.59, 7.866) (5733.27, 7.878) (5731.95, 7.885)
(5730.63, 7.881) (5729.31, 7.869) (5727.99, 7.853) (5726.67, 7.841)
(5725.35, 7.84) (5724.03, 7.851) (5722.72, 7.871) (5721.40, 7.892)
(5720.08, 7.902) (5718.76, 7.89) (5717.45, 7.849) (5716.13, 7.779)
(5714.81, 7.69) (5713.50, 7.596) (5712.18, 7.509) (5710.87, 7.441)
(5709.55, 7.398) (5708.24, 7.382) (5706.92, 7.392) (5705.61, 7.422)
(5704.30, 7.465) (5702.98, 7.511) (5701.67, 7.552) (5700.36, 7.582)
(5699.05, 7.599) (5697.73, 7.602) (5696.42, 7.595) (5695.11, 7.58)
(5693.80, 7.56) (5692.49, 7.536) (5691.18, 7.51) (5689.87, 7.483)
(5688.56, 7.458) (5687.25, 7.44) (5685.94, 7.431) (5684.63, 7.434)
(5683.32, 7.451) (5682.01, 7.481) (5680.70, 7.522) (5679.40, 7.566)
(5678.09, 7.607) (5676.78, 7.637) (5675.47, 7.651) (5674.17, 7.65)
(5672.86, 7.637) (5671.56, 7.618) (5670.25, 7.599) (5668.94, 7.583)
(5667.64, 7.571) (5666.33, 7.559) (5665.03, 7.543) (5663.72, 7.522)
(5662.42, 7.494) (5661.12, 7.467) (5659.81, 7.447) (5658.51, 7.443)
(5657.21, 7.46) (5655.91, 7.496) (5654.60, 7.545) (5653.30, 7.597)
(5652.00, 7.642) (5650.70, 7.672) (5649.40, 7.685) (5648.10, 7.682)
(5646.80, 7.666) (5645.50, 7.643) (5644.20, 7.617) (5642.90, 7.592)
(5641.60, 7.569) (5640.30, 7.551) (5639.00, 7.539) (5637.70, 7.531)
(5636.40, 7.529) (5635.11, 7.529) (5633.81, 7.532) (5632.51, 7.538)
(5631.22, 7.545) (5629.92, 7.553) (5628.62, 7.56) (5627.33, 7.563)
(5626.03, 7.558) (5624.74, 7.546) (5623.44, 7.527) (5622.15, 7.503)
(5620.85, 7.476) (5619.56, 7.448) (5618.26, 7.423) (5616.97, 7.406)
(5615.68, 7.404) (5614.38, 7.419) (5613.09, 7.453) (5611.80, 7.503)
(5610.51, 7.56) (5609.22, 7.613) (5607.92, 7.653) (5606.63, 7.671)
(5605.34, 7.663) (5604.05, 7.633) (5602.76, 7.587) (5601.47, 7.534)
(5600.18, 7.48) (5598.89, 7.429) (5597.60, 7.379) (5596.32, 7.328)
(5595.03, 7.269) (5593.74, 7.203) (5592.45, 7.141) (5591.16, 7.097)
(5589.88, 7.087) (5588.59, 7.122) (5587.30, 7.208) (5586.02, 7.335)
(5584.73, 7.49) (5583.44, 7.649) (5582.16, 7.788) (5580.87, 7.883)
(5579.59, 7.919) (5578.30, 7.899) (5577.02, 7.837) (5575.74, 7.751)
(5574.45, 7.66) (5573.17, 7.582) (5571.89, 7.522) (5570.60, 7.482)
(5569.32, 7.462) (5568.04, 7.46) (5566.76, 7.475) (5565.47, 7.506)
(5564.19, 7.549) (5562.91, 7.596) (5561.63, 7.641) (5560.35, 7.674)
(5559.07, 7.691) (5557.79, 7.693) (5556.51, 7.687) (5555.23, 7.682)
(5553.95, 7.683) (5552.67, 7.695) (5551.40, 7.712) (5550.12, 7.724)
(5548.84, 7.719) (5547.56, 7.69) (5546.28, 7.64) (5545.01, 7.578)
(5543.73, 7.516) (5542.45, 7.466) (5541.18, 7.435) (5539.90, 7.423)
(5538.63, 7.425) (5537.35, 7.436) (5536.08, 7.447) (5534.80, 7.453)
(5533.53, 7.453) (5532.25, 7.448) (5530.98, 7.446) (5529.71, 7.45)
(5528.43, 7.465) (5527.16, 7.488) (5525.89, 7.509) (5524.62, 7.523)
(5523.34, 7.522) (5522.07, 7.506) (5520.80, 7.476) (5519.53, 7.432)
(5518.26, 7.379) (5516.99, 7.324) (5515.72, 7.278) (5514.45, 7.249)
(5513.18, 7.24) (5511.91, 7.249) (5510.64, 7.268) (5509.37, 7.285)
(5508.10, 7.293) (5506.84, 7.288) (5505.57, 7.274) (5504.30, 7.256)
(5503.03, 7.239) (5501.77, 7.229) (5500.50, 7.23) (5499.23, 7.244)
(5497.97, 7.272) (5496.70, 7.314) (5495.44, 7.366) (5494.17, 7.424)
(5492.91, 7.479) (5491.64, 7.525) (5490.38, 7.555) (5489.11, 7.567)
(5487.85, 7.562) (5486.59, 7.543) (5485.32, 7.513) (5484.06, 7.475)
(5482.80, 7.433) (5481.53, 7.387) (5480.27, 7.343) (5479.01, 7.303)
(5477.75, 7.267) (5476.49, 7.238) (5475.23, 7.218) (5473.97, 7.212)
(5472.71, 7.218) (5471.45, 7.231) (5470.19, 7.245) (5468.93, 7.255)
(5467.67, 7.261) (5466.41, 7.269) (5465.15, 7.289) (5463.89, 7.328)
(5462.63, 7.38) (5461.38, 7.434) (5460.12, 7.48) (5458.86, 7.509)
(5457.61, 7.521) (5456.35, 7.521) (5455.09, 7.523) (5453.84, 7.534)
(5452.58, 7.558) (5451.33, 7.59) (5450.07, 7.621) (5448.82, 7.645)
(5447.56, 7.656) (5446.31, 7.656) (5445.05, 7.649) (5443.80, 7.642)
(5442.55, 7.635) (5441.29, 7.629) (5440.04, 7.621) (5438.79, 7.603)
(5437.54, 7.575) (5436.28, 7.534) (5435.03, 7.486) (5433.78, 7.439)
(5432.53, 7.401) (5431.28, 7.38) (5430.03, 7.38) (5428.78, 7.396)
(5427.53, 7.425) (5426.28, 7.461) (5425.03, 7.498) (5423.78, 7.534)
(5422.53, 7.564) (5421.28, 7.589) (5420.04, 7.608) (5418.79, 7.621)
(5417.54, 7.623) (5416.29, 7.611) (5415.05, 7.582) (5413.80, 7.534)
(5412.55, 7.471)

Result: 0.16 mag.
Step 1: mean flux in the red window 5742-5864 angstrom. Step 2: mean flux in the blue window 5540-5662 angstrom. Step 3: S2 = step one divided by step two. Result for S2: 1.0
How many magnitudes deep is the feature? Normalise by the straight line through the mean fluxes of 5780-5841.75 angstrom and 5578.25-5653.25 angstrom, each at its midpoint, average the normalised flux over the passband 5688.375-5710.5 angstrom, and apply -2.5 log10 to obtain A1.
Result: 0.022 mag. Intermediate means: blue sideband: 7.52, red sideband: 7.86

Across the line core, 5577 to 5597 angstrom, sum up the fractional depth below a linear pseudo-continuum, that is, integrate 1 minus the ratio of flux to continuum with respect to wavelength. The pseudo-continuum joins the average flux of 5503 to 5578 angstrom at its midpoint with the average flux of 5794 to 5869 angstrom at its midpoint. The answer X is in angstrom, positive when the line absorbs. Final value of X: 0.3 angstrom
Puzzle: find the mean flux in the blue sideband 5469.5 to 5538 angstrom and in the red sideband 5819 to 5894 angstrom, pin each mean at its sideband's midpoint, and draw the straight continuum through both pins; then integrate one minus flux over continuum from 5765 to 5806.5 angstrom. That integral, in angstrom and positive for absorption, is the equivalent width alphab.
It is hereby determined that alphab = -1.19 angstrom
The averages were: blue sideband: 7.37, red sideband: 7.64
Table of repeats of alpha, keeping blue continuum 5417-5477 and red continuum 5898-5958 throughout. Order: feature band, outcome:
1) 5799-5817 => -0.05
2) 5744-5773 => -0.05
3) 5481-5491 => 0.00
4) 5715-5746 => -0.06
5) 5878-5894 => 0.09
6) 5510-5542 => 0.01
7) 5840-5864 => -0.04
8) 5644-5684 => -0.01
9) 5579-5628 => 0.00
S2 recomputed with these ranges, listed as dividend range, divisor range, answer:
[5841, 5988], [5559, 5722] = 1.00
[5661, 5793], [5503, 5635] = 1.03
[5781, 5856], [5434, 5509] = 1.06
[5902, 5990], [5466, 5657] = 1.02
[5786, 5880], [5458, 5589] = 1.05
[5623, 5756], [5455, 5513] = 1.04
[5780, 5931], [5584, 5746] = 1.00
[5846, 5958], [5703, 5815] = 0.95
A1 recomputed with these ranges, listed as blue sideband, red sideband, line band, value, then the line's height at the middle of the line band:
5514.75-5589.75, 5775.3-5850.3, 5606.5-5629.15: 0.017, 7.63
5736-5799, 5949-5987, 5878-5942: 0.065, 7.7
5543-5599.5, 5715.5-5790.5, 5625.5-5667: 0.014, 7.66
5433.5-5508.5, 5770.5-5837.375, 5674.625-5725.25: 0.018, 7.71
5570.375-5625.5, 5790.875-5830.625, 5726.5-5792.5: -0.001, 7.8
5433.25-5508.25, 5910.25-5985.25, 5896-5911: 0.093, 7.63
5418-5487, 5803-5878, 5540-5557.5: -0.010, 7.55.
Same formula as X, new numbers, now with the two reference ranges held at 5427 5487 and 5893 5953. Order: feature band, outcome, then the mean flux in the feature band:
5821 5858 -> -2.68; 7.96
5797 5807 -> -0.58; 7.85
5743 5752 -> -0.59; 7.91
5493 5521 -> 0.53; 7.3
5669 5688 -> -0.31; 7.55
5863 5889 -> -0.09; 7.44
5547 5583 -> -1.11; 7.67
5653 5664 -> -0.09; 7.5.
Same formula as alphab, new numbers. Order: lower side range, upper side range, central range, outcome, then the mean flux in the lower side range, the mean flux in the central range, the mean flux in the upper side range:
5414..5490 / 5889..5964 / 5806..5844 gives -2.95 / 7.47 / 7.97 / 7.38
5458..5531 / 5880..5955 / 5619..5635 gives -0.40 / 7.36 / 7.53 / 7.31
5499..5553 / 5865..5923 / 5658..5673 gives -0.39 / 7.43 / 7.54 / 7.21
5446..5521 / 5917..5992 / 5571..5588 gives -0.49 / 7.38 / 7.65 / 7.66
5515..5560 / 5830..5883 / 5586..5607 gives 0.60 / 7.53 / 7.36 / 7.77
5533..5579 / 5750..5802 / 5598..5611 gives 0.09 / 7.59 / 7.58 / 7.77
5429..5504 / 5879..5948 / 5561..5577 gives -0.36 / 7.43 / 7.57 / 7.29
